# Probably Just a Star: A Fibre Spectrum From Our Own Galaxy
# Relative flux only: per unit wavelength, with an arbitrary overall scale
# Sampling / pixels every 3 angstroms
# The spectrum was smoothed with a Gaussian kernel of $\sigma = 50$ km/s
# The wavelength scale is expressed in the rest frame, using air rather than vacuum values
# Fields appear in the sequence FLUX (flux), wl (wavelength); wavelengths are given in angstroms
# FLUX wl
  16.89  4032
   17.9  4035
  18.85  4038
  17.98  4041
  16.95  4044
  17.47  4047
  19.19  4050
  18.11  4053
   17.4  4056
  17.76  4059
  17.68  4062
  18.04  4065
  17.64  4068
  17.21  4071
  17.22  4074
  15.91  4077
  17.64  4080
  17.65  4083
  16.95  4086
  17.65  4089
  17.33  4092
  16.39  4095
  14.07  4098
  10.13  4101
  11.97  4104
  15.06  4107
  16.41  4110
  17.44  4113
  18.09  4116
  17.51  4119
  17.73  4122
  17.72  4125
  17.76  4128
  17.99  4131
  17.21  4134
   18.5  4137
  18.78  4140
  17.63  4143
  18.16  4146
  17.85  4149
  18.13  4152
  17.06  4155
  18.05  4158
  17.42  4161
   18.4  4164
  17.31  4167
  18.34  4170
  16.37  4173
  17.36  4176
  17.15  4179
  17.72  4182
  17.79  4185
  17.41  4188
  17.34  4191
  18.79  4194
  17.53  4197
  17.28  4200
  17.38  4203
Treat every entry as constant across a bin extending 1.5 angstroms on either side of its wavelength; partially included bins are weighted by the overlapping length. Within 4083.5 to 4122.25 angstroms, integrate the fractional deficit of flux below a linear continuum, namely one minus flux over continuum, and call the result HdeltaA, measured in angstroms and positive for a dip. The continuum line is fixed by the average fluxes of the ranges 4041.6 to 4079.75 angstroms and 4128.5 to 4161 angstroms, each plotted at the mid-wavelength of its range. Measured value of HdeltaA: 4.0 angstroms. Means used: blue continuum 17.6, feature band 15.9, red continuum 17.9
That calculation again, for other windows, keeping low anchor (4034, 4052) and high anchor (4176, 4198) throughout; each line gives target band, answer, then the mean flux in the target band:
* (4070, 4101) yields 2.5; 16.5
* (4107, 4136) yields 0.7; 17.4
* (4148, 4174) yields 0.1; 17.7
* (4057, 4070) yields 0.2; 17.7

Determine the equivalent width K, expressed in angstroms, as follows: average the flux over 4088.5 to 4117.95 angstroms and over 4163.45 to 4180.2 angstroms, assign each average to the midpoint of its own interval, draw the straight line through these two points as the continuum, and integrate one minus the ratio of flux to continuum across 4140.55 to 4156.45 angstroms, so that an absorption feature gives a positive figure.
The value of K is -1.0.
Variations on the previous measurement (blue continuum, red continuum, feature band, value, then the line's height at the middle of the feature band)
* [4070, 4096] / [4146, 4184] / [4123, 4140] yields -0.5 angstroms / 17.4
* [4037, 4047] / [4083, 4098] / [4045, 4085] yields -0.6 angstroms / 17.3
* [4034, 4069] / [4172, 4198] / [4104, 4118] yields 1.2 angstroms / 17.7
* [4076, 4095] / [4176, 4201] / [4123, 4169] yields -1.2 angstroms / 17.4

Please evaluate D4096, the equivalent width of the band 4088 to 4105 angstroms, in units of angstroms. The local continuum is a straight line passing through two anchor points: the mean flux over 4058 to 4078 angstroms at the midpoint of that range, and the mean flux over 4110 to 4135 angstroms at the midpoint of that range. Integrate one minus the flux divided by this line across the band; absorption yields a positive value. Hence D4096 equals 2.8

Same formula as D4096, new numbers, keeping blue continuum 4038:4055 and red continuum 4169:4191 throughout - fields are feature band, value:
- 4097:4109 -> 3.3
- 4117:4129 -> 0.0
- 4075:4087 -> 0.5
